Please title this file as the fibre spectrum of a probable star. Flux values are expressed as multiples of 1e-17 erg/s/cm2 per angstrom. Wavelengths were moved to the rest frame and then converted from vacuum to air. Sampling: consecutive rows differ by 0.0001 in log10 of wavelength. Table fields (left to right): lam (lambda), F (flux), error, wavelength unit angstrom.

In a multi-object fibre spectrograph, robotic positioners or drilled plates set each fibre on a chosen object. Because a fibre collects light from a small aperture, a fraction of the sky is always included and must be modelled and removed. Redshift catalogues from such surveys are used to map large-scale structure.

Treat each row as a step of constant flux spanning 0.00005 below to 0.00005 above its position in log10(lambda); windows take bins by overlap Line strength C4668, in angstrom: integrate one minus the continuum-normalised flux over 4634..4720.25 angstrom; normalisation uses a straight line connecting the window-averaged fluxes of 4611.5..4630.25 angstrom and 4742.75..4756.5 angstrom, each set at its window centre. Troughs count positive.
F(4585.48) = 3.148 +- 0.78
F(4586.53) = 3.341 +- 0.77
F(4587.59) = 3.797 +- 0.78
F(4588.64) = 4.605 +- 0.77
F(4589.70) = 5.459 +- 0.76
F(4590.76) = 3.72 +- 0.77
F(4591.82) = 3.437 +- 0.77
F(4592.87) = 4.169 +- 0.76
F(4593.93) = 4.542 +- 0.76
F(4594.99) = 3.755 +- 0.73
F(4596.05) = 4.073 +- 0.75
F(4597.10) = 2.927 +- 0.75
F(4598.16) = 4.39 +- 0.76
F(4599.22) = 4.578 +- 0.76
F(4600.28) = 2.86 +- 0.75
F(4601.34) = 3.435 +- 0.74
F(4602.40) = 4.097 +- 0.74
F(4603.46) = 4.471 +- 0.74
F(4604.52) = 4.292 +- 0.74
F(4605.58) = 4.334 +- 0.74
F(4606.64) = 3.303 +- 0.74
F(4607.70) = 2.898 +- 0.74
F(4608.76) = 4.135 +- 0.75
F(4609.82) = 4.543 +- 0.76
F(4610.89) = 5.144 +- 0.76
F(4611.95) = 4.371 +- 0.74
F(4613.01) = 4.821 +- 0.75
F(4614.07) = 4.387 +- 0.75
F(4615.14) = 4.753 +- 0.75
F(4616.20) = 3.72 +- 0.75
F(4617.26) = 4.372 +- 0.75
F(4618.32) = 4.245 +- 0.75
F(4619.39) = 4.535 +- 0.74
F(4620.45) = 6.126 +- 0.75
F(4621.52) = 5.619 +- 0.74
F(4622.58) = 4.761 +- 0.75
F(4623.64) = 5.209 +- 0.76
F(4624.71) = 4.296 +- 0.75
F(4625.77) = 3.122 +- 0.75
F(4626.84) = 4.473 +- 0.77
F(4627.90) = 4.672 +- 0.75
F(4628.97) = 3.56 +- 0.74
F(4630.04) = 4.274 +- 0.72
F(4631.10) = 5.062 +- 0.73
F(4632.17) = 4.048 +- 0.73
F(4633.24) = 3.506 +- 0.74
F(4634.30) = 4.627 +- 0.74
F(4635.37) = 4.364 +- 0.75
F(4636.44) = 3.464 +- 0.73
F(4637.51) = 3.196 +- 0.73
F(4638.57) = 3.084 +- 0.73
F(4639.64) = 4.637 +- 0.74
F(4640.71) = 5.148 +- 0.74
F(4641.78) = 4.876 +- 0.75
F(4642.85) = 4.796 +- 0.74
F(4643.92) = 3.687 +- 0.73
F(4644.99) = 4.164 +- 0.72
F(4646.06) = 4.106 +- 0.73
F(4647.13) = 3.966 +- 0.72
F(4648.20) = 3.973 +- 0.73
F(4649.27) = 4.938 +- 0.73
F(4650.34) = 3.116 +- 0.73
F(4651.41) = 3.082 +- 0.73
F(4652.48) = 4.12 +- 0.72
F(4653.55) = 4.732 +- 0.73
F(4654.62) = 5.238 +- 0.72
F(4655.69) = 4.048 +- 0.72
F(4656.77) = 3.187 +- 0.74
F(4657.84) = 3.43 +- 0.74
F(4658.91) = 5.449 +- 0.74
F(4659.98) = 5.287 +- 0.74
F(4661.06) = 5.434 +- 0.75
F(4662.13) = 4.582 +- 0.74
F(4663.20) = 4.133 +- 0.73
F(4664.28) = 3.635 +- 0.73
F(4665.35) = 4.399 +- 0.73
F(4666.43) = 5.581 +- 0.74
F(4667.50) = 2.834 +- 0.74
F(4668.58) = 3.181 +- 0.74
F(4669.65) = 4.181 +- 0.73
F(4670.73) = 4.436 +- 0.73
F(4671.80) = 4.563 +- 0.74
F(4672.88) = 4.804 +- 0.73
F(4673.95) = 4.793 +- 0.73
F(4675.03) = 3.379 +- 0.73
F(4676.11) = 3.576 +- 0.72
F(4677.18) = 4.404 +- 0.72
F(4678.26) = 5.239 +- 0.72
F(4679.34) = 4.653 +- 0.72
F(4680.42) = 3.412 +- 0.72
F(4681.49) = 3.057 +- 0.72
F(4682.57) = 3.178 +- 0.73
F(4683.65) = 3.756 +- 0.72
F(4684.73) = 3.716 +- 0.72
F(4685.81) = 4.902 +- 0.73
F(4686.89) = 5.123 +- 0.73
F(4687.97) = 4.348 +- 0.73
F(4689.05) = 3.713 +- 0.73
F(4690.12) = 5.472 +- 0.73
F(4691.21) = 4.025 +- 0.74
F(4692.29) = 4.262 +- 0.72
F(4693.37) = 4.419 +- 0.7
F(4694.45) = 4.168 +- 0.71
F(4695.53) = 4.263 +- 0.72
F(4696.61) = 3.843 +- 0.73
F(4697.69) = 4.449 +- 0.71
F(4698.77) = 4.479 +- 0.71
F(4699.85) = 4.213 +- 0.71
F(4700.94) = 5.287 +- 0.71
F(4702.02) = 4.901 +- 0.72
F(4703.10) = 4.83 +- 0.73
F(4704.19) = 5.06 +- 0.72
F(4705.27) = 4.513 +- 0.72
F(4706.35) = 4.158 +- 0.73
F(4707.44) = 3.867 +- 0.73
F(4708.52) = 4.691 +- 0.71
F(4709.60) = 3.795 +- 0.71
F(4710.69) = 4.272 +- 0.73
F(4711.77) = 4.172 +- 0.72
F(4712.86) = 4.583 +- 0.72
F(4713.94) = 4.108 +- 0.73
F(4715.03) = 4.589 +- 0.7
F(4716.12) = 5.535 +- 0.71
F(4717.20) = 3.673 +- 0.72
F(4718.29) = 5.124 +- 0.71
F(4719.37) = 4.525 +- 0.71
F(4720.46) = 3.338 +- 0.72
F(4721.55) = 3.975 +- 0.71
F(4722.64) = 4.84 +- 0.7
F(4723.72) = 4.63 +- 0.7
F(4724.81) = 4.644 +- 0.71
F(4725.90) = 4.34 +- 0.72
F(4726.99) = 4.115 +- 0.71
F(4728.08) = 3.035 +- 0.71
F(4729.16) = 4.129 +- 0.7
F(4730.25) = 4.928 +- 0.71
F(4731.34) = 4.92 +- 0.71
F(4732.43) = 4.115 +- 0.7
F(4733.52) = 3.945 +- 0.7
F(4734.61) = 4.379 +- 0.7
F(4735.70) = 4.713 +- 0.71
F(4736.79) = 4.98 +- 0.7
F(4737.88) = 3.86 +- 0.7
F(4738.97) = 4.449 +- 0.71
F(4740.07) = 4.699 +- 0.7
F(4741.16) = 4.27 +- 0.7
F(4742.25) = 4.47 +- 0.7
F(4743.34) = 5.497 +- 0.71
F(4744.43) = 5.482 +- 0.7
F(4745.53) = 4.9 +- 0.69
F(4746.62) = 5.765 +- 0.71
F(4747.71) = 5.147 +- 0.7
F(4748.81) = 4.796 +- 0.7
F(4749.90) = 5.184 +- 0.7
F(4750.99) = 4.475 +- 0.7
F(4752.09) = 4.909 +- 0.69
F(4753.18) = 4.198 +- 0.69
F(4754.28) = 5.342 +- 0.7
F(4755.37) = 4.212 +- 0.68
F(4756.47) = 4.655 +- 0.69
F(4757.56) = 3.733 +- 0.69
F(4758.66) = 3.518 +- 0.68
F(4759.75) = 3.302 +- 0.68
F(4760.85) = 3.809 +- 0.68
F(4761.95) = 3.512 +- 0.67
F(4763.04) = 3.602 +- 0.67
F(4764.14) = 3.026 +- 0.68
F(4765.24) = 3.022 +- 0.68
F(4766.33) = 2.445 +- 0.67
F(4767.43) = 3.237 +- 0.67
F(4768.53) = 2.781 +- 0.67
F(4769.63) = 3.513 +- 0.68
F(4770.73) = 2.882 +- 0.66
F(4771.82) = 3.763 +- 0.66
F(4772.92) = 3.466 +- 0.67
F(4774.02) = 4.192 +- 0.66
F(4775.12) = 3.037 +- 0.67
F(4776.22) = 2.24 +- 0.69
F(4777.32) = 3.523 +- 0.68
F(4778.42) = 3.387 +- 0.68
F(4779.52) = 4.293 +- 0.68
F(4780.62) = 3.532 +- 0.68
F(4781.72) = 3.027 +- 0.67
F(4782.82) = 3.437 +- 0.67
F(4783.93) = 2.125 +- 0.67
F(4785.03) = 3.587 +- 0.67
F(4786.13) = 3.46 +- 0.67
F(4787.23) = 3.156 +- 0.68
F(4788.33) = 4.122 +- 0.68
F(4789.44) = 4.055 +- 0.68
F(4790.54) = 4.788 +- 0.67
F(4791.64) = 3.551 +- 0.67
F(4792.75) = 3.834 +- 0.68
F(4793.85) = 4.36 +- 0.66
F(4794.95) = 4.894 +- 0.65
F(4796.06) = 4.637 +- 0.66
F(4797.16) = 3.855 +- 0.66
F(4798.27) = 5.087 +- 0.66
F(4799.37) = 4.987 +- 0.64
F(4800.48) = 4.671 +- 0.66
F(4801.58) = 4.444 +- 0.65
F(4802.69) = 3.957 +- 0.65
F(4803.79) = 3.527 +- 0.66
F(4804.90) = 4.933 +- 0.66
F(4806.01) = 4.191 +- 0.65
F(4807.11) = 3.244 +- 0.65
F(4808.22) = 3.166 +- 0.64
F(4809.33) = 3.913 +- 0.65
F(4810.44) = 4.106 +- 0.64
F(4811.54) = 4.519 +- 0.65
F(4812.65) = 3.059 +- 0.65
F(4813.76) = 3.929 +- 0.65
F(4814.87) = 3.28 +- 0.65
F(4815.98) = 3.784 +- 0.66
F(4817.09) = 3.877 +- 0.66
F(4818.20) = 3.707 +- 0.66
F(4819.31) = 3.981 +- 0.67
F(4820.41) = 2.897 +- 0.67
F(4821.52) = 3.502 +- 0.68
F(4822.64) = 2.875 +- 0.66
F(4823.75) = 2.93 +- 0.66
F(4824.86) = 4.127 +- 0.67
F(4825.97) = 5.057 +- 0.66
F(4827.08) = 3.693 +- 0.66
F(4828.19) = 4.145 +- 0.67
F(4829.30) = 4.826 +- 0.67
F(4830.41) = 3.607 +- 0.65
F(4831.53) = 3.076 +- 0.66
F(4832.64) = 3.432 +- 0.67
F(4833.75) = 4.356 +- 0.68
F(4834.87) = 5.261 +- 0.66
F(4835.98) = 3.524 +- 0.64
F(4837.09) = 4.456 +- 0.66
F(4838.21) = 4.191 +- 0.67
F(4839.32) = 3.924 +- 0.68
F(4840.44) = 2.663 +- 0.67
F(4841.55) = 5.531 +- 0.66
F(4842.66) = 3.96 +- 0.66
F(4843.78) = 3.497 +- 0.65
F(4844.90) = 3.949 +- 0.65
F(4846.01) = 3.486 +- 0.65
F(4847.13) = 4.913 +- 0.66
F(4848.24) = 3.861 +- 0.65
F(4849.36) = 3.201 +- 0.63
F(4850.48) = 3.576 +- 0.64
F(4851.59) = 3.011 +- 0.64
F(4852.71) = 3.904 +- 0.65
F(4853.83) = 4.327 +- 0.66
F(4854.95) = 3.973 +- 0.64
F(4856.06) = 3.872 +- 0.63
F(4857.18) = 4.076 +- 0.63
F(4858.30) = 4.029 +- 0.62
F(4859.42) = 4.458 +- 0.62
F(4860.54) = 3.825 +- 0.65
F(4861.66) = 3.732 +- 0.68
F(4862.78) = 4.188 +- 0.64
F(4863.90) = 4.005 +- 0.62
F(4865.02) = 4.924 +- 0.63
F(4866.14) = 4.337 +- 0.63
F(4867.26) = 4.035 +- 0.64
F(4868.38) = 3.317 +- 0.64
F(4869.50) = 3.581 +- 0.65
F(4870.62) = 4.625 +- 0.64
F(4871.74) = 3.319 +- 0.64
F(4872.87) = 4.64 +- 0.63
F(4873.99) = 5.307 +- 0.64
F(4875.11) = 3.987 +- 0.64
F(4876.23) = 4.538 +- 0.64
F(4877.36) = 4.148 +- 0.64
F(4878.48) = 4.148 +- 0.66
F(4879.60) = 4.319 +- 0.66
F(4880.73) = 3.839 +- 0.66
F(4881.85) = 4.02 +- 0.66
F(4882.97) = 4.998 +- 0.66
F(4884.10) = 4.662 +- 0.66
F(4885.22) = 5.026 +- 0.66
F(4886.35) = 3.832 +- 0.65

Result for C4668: 7.98 angstrom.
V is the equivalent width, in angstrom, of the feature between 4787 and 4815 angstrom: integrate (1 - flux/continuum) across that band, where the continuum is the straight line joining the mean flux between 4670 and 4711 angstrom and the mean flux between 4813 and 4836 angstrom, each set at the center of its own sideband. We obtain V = -1.6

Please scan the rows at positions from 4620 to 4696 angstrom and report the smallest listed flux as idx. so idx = 2.834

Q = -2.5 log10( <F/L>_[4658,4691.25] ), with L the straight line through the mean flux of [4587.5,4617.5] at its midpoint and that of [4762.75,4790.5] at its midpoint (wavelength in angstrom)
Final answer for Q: -0.13 mag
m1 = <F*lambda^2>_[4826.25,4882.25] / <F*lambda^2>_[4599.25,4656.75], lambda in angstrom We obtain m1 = 1.0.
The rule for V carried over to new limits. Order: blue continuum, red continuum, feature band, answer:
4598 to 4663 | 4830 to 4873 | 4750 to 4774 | 2.1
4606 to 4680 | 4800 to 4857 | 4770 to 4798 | 2.2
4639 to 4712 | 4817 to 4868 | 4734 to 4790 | 2.3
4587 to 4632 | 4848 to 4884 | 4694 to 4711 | -0.9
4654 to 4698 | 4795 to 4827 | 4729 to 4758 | -4.1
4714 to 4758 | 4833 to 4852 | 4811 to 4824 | 1.8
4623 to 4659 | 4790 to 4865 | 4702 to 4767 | -4.6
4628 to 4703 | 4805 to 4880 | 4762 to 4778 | 3.4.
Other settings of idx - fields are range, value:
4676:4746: 3.035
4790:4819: 3.059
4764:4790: 2.125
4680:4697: 3.057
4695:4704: 3.843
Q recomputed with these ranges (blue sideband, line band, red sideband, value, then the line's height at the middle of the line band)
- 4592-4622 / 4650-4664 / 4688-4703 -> 0.012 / 4.35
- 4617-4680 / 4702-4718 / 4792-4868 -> -0.062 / 4.2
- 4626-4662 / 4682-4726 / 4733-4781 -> -0.064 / 4.13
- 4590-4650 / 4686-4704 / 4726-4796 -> -0.102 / 4.1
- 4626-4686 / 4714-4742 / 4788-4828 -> -0.077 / 4.08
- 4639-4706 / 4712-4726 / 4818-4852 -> -0.069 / 4.18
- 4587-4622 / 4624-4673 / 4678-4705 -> 0.022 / 4.29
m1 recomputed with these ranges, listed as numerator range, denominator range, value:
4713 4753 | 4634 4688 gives 1.12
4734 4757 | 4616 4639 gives 1.17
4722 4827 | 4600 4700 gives 0.99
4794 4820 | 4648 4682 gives 1.03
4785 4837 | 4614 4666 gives 0.99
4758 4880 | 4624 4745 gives 0.95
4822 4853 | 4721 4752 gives 0.88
